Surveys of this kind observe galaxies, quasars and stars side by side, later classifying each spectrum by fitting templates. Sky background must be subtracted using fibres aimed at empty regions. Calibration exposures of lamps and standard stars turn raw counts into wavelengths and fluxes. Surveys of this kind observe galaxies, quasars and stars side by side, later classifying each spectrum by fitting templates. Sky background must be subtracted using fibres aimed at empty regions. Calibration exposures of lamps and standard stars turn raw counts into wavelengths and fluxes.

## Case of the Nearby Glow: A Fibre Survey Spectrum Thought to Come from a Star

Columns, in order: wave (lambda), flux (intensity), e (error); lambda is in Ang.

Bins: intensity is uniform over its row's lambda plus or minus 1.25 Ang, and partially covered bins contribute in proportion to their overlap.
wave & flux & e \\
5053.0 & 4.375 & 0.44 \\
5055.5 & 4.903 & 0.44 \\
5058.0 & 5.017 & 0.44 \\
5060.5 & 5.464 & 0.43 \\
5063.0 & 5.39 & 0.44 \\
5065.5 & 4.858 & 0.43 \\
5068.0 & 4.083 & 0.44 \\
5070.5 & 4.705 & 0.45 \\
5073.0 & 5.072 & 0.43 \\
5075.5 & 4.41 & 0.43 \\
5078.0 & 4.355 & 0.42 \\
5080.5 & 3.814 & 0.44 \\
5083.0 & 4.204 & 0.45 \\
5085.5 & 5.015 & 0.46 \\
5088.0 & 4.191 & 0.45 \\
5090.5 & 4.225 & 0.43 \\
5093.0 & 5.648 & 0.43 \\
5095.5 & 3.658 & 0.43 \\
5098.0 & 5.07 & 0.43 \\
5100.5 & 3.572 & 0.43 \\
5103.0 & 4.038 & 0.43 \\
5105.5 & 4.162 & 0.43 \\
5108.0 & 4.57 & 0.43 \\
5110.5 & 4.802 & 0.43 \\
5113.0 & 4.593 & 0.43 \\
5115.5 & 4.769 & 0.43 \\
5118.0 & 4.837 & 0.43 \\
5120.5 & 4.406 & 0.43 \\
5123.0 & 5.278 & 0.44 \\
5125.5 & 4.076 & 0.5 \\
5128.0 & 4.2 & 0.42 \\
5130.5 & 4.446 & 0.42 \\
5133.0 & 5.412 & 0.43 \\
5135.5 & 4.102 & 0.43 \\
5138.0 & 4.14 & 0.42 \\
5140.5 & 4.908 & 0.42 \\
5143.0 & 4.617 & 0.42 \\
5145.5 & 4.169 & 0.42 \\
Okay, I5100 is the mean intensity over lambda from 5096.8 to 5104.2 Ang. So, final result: 4.22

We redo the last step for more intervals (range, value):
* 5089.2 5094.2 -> 4.92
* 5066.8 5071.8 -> 4.4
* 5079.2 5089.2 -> 4.31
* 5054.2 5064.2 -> 5.19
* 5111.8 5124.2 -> 4.78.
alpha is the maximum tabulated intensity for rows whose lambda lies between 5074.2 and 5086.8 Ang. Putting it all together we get 5.015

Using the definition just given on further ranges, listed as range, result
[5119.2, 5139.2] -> 5.412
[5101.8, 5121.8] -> 4.837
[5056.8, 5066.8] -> 5.464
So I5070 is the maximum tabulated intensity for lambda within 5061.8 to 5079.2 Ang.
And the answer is 5.39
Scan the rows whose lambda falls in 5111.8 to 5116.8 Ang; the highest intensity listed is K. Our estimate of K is 4.769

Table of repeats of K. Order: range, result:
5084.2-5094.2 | 5.648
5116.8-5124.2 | 5.278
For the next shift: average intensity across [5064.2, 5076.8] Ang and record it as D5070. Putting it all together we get 4.63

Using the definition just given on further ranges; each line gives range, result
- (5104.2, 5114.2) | 4.53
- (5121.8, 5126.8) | 4.67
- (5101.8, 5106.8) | 4.11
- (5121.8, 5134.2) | 4.68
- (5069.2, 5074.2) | 4.88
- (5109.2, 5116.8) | 4.72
